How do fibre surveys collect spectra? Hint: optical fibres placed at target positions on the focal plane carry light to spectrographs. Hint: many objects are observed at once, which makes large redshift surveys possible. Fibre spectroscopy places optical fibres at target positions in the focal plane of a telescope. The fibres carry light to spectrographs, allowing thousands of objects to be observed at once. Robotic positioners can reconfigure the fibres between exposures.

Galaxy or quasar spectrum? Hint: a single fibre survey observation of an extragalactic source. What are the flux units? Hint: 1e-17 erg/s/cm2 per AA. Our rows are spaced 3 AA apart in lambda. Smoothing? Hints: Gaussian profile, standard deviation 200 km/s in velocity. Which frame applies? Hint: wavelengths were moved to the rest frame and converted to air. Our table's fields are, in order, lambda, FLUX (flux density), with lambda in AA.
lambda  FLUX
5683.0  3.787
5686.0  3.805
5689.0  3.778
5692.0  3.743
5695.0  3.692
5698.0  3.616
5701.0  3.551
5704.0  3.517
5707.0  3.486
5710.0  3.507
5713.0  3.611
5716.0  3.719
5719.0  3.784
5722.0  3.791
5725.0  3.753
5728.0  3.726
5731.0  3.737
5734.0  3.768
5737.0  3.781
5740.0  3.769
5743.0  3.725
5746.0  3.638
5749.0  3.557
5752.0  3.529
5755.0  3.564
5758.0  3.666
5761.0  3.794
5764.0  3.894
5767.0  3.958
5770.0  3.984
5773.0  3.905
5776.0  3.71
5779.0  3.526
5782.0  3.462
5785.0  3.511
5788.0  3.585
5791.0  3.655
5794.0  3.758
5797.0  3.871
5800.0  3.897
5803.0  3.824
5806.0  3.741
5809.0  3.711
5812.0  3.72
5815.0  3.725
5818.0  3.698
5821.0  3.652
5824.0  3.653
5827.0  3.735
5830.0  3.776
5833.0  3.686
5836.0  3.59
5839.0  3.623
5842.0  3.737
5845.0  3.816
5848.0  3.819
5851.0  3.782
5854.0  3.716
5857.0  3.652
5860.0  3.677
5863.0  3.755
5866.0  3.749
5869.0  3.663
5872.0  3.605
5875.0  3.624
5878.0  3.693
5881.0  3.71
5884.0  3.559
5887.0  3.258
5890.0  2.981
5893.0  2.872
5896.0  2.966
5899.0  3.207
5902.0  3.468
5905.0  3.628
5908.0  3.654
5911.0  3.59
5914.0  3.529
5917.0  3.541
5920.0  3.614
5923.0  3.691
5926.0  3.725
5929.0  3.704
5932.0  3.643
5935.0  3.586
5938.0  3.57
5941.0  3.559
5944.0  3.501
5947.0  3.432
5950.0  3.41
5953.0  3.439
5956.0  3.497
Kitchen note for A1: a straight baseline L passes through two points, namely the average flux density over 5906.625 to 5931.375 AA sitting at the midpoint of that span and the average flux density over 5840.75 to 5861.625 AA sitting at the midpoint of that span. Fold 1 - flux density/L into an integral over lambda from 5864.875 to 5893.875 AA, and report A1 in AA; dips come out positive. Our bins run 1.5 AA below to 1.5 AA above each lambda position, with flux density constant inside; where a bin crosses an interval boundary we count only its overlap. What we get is 1.70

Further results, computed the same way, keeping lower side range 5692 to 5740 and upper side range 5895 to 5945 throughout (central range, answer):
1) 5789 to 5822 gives -1.2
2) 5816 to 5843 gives -0.6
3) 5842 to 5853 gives -0.6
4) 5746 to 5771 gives -0.6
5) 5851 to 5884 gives -1.0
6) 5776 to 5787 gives 0.3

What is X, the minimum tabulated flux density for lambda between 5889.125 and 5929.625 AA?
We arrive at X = 2.872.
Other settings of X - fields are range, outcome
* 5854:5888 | 3.258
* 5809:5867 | 3.59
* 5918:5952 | 3.41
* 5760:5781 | 3.526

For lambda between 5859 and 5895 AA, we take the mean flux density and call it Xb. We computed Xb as 3.5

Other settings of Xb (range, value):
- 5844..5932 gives 3.56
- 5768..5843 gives 3.71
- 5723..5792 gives 3.71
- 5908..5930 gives 3.63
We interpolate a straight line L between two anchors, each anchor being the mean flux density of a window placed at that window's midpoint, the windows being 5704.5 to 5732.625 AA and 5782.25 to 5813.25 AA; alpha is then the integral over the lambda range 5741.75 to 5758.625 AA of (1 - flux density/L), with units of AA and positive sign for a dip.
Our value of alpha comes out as 0.4 AA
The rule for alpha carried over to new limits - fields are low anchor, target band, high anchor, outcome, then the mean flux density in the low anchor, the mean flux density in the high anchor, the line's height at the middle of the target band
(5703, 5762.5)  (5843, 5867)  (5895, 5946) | -1.0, 3.67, 3.54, 3.59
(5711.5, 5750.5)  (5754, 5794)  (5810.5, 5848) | 0.0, 3.72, 3.71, 3.71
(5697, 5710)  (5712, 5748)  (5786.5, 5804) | -1.3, 3.54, 3.76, 3.6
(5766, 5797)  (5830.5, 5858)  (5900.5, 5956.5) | -0.5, 3.71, 3.57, 3.65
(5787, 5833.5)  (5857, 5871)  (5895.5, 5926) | -0.3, 3.73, 3.52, 3.62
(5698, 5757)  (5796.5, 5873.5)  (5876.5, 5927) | -4.3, 3.66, 3.45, 3.53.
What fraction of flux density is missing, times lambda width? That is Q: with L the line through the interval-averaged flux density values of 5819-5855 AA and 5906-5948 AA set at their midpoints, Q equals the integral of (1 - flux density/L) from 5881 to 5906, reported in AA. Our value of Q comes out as 2.60 AA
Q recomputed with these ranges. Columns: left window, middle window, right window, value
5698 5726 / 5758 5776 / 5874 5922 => -1.5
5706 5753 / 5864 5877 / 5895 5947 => -0.3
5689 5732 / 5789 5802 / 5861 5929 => -0.7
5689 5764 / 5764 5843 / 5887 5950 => -2.9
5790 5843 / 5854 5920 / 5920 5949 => 2.7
